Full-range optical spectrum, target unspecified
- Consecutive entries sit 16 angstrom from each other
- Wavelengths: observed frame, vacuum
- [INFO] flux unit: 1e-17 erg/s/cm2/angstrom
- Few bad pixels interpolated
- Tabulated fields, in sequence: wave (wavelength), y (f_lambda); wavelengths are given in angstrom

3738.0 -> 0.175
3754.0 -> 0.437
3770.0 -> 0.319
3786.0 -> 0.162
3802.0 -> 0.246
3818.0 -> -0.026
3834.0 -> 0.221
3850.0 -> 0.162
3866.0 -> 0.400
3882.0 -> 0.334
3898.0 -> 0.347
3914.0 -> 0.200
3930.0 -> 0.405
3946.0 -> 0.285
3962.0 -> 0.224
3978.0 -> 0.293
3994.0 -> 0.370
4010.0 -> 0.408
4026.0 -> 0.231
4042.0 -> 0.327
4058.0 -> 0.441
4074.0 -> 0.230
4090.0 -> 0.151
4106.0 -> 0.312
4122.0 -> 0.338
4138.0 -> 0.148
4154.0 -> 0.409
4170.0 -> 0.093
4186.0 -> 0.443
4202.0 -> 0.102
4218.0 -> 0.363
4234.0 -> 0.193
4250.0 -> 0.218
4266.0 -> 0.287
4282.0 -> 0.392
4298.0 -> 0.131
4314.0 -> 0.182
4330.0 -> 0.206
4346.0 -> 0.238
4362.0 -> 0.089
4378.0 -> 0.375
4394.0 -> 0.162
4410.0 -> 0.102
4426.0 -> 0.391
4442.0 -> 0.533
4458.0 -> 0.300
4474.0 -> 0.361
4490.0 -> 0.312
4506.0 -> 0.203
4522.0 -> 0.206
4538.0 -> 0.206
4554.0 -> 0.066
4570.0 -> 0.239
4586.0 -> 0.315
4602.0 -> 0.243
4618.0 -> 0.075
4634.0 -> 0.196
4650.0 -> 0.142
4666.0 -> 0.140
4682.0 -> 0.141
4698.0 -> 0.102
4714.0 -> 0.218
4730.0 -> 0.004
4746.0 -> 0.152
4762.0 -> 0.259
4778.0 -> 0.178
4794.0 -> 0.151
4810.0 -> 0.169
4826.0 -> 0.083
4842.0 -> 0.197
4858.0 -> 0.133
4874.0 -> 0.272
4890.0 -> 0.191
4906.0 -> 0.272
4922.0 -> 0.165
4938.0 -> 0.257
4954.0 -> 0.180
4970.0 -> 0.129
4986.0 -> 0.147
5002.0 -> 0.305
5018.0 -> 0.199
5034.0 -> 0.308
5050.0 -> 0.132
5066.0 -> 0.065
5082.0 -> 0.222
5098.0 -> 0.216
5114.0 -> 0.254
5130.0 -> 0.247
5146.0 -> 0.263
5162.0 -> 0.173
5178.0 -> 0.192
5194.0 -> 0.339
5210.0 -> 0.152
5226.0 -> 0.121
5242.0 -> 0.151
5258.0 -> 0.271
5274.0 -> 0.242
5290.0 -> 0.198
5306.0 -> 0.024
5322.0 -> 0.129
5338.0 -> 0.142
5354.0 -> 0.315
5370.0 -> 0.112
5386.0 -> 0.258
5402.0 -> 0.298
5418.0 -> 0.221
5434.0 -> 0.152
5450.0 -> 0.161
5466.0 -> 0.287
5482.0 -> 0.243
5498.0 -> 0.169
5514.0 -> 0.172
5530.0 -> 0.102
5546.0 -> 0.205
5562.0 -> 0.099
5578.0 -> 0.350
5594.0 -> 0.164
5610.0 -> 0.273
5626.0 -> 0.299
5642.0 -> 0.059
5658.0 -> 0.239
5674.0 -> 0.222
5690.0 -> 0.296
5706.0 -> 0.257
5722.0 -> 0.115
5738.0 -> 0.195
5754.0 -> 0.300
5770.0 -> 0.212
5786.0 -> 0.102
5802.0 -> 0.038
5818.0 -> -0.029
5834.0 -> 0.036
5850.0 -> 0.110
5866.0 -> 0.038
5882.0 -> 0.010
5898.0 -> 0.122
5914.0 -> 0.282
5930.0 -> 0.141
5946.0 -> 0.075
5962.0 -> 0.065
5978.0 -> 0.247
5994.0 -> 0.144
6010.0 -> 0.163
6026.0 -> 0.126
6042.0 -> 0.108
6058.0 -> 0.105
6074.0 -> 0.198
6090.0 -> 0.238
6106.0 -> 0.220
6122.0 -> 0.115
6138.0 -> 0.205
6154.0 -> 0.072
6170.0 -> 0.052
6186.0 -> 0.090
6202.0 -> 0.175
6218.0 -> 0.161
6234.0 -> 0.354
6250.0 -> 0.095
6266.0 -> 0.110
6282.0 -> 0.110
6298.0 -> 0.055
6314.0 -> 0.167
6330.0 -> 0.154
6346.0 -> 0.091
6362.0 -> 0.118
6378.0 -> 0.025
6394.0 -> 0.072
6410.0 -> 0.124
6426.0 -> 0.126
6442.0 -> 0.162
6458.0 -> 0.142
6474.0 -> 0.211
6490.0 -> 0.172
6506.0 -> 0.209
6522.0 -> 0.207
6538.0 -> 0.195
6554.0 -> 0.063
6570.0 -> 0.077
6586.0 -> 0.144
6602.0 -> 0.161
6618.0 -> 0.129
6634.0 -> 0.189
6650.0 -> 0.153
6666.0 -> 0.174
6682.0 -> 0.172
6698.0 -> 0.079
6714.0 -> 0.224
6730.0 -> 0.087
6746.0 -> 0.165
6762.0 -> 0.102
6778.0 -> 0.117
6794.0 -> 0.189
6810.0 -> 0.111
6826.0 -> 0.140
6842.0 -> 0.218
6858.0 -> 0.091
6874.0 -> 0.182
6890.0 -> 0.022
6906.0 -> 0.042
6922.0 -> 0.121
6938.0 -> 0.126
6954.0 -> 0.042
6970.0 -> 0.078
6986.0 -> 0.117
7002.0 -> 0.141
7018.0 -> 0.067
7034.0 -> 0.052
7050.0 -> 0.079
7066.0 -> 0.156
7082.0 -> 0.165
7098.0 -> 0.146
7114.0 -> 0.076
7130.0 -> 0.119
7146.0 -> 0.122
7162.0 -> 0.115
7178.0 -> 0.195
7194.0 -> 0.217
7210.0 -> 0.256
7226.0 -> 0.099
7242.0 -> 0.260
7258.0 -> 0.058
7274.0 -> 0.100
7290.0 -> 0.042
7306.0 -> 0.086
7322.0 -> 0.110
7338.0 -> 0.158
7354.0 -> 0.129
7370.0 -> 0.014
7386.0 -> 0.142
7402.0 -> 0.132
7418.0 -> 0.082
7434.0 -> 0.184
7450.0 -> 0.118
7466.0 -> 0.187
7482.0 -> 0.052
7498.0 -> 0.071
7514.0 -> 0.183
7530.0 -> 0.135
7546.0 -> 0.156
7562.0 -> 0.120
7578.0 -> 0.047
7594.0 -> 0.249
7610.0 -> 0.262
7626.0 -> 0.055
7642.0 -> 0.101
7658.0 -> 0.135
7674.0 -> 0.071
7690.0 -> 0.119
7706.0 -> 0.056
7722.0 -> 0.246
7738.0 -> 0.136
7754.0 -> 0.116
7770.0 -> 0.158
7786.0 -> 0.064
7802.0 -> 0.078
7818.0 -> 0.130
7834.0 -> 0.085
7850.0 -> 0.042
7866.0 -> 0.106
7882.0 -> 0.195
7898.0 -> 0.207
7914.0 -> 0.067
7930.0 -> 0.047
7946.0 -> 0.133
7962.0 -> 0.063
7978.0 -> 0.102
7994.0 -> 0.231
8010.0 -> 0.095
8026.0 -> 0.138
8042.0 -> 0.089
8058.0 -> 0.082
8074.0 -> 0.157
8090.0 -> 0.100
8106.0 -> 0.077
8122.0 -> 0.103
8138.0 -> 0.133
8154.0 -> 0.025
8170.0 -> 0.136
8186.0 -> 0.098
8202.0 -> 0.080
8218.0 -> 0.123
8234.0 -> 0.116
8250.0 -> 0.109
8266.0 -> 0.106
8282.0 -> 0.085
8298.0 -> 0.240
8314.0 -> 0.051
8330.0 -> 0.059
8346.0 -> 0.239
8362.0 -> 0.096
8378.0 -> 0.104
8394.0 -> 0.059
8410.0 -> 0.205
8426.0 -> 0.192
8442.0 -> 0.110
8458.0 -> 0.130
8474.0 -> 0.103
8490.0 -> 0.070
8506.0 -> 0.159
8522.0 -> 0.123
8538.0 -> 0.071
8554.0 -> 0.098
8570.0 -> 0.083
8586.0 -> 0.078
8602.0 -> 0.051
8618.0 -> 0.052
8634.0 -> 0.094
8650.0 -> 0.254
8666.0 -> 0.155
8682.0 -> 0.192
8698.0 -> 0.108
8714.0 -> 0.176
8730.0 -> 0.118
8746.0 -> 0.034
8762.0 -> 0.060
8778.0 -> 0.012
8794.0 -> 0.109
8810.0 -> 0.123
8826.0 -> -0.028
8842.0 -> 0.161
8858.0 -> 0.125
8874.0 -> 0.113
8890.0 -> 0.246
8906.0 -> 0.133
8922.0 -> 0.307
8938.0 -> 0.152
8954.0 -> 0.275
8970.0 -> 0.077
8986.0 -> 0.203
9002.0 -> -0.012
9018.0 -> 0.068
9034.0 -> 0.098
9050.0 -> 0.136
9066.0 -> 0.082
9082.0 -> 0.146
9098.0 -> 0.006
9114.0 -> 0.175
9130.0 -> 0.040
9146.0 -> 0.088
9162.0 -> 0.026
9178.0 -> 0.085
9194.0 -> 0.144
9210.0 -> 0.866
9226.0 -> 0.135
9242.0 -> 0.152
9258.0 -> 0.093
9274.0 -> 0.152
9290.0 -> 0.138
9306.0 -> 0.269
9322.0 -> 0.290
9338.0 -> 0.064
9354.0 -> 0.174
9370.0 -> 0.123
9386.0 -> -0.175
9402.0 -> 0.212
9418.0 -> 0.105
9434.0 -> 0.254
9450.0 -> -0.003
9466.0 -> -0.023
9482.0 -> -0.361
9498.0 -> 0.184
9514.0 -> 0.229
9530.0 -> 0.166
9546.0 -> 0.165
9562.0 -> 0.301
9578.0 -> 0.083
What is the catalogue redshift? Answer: 1.471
